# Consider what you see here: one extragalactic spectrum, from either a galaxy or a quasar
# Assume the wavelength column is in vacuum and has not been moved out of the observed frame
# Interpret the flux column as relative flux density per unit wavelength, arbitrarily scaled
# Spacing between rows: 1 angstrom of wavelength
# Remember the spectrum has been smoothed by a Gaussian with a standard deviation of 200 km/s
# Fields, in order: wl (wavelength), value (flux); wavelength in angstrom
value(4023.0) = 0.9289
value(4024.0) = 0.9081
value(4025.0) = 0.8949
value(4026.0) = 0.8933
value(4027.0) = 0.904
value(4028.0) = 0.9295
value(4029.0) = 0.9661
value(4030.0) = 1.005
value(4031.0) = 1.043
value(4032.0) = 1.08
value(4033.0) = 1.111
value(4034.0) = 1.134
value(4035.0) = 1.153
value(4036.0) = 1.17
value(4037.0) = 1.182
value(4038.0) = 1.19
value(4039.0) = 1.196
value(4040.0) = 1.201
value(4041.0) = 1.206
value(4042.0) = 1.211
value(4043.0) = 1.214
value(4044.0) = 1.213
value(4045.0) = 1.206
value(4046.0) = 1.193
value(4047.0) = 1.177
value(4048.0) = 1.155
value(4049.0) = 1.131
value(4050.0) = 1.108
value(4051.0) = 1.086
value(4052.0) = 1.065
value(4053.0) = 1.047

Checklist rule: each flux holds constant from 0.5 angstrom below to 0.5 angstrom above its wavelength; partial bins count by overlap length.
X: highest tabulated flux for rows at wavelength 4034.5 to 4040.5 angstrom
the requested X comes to 1.201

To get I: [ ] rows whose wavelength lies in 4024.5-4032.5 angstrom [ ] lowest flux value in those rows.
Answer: 0.8933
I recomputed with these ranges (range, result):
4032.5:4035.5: 1.111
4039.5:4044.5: 1.201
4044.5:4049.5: 1.131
